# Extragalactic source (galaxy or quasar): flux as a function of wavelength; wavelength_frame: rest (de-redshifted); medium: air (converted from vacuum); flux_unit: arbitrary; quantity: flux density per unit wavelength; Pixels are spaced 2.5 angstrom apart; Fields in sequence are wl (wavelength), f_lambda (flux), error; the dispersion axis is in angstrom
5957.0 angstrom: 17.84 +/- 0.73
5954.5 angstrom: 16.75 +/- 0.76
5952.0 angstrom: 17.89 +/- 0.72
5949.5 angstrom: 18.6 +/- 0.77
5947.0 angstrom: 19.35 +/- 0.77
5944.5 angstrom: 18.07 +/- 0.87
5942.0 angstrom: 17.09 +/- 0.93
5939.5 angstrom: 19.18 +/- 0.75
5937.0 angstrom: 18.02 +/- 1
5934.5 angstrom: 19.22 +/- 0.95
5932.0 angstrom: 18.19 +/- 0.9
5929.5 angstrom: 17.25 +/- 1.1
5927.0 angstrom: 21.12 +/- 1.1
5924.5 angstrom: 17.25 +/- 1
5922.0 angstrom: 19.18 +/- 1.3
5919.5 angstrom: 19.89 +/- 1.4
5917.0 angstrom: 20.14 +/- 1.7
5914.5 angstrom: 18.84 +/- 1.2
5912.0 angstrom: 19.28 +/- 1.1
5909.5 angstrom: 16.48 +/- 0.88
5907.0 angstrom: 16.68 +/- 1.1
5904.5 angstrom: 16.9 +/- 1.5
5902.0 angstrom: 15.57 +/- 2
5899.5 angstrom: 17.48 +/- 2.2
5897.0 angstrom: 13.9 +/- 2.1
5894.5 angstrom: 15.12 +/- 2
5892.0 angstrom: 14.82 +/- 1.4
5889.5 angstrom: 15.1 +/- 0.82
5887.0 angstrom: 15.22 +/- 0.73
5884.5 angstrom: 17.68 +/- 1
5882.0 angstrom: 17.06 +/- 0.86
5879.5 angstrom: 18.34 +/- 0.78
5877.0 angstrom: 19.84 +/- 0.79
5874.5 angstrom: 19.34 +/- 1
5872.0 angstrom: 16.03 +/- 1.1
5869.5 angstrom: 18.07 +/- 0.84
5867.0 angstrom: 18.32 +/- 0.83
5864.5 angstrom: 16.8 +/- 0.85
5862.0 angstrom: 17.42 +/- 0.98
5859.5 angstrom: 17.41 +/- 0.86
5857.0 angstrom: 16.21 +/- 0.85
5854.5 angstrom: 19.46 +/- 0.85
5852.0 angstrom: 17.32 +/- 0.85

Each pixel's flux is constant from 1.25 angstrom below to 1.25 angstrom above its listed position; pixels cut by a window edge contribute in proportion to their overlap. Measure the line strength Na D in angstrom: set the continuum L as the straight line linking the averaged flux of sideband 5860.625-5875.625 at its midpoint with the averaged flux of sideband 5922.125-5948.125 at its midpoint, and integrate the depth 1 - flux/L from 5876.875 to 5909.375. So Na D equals 3.0 angstrom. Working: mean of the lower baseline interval 17.6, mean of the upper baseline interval 18.5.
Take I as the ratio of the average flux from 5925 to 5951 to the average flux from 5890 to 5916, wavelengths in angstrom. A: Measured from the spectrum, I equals 1.1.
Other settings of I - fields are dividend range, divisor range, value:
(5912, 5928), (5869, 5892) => 1.12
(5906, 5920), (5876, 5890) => 1.07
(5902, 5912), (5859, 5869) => 0.96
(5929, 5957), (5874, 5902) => 1.09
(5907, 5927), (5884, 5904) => 1.20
